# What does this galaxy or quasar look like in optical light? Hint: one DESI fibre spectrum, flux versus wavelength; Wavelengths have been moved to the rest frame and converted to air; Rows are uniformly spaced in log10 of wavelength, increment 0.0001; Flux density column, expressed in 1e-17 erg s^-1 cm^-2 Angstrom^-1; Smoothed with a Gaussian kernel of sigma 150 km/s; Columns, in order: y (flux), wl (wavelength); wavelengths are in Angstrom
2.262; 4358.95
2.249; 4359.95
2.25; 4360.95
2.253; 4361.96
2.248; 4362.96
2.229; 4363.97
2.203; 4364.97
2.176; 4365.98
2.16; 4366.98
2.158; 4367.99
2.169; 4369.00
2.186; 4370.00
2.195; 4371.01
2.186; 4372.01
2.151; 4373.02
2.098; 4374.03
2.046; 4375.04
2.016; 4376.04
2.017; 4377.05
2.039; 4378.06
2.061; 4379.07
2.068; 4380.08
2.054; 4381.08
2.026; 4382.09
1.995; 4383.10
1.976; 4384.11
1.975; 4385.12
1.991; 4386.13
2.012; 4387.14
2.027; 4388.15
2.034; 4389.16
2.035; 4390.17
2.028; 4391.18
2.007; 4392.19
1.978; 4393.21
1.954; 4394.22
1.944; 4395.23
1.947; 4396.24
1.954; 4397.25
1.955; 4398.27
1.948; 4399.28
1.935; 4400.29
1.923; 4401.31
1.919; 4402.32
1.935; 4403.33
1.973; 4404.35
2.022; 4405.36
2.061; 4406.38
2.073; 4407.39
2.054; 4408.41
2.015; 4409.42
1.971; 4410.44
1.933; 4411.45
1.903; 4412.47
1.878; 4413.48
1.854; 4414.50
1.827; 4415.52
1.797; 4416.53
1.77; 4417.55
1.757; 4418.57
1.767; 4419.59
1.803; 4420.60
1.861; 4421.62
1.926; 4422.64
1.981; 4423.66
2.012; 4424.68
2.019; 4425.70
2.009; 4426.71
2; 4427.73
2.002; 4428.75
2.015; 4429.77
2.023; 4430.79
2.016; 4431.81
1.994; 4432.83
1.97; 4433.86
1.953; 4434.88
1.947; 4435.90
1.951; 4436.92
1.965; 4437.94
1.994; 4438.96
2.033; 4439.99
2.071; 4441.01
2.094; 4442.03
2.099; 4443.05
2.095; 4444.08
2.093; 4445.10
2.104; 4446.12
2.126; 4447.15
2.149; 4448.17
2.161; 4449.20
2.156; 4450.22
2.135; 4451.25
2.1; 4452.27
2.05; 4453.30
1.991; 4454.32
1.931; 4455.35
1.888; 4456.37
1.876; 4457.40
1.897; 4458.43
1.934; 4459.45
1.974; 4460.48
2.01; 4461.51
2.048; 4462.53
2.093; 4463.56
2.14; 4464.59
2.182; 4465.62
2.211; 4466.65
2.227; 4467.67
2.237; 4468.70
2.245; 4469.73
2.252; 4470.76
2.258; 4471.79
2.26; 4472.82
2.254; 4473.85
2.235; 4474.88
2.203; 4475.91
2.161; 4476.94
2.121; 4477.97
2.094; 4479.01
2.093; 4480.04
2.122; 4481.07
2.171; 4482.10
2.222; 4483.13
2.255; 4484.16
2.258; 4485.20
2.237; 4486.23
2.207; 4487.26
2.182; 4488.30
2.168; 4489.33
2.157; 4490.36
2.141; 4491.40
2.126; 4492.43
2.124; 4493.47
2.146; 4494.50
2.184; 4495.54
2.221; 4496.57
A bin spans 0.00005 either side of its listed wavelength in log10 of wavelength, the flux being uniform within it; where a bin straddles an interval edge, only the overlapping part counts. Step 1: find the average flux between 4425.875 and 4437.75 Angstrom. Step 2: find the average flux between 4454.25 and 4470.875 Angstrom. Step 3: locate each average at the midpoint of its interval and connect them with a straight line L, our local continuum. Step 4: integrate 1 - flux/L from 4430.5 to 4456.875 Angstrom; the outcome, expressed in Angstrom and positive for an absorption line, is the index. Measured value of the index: -0.3 Angstrom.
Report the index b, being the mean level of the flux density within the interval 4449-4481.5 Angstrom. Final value 2.11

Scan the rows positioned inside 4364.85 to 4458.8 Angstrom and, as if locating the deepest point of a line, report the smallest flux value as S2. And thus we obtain 1.757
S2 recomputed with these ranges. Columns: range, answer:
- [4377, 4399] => 1.944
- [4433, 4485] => 1.876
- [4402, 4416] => 1.827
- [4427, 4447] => 1.947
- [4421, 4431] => 1.861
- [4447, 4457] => 1.888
